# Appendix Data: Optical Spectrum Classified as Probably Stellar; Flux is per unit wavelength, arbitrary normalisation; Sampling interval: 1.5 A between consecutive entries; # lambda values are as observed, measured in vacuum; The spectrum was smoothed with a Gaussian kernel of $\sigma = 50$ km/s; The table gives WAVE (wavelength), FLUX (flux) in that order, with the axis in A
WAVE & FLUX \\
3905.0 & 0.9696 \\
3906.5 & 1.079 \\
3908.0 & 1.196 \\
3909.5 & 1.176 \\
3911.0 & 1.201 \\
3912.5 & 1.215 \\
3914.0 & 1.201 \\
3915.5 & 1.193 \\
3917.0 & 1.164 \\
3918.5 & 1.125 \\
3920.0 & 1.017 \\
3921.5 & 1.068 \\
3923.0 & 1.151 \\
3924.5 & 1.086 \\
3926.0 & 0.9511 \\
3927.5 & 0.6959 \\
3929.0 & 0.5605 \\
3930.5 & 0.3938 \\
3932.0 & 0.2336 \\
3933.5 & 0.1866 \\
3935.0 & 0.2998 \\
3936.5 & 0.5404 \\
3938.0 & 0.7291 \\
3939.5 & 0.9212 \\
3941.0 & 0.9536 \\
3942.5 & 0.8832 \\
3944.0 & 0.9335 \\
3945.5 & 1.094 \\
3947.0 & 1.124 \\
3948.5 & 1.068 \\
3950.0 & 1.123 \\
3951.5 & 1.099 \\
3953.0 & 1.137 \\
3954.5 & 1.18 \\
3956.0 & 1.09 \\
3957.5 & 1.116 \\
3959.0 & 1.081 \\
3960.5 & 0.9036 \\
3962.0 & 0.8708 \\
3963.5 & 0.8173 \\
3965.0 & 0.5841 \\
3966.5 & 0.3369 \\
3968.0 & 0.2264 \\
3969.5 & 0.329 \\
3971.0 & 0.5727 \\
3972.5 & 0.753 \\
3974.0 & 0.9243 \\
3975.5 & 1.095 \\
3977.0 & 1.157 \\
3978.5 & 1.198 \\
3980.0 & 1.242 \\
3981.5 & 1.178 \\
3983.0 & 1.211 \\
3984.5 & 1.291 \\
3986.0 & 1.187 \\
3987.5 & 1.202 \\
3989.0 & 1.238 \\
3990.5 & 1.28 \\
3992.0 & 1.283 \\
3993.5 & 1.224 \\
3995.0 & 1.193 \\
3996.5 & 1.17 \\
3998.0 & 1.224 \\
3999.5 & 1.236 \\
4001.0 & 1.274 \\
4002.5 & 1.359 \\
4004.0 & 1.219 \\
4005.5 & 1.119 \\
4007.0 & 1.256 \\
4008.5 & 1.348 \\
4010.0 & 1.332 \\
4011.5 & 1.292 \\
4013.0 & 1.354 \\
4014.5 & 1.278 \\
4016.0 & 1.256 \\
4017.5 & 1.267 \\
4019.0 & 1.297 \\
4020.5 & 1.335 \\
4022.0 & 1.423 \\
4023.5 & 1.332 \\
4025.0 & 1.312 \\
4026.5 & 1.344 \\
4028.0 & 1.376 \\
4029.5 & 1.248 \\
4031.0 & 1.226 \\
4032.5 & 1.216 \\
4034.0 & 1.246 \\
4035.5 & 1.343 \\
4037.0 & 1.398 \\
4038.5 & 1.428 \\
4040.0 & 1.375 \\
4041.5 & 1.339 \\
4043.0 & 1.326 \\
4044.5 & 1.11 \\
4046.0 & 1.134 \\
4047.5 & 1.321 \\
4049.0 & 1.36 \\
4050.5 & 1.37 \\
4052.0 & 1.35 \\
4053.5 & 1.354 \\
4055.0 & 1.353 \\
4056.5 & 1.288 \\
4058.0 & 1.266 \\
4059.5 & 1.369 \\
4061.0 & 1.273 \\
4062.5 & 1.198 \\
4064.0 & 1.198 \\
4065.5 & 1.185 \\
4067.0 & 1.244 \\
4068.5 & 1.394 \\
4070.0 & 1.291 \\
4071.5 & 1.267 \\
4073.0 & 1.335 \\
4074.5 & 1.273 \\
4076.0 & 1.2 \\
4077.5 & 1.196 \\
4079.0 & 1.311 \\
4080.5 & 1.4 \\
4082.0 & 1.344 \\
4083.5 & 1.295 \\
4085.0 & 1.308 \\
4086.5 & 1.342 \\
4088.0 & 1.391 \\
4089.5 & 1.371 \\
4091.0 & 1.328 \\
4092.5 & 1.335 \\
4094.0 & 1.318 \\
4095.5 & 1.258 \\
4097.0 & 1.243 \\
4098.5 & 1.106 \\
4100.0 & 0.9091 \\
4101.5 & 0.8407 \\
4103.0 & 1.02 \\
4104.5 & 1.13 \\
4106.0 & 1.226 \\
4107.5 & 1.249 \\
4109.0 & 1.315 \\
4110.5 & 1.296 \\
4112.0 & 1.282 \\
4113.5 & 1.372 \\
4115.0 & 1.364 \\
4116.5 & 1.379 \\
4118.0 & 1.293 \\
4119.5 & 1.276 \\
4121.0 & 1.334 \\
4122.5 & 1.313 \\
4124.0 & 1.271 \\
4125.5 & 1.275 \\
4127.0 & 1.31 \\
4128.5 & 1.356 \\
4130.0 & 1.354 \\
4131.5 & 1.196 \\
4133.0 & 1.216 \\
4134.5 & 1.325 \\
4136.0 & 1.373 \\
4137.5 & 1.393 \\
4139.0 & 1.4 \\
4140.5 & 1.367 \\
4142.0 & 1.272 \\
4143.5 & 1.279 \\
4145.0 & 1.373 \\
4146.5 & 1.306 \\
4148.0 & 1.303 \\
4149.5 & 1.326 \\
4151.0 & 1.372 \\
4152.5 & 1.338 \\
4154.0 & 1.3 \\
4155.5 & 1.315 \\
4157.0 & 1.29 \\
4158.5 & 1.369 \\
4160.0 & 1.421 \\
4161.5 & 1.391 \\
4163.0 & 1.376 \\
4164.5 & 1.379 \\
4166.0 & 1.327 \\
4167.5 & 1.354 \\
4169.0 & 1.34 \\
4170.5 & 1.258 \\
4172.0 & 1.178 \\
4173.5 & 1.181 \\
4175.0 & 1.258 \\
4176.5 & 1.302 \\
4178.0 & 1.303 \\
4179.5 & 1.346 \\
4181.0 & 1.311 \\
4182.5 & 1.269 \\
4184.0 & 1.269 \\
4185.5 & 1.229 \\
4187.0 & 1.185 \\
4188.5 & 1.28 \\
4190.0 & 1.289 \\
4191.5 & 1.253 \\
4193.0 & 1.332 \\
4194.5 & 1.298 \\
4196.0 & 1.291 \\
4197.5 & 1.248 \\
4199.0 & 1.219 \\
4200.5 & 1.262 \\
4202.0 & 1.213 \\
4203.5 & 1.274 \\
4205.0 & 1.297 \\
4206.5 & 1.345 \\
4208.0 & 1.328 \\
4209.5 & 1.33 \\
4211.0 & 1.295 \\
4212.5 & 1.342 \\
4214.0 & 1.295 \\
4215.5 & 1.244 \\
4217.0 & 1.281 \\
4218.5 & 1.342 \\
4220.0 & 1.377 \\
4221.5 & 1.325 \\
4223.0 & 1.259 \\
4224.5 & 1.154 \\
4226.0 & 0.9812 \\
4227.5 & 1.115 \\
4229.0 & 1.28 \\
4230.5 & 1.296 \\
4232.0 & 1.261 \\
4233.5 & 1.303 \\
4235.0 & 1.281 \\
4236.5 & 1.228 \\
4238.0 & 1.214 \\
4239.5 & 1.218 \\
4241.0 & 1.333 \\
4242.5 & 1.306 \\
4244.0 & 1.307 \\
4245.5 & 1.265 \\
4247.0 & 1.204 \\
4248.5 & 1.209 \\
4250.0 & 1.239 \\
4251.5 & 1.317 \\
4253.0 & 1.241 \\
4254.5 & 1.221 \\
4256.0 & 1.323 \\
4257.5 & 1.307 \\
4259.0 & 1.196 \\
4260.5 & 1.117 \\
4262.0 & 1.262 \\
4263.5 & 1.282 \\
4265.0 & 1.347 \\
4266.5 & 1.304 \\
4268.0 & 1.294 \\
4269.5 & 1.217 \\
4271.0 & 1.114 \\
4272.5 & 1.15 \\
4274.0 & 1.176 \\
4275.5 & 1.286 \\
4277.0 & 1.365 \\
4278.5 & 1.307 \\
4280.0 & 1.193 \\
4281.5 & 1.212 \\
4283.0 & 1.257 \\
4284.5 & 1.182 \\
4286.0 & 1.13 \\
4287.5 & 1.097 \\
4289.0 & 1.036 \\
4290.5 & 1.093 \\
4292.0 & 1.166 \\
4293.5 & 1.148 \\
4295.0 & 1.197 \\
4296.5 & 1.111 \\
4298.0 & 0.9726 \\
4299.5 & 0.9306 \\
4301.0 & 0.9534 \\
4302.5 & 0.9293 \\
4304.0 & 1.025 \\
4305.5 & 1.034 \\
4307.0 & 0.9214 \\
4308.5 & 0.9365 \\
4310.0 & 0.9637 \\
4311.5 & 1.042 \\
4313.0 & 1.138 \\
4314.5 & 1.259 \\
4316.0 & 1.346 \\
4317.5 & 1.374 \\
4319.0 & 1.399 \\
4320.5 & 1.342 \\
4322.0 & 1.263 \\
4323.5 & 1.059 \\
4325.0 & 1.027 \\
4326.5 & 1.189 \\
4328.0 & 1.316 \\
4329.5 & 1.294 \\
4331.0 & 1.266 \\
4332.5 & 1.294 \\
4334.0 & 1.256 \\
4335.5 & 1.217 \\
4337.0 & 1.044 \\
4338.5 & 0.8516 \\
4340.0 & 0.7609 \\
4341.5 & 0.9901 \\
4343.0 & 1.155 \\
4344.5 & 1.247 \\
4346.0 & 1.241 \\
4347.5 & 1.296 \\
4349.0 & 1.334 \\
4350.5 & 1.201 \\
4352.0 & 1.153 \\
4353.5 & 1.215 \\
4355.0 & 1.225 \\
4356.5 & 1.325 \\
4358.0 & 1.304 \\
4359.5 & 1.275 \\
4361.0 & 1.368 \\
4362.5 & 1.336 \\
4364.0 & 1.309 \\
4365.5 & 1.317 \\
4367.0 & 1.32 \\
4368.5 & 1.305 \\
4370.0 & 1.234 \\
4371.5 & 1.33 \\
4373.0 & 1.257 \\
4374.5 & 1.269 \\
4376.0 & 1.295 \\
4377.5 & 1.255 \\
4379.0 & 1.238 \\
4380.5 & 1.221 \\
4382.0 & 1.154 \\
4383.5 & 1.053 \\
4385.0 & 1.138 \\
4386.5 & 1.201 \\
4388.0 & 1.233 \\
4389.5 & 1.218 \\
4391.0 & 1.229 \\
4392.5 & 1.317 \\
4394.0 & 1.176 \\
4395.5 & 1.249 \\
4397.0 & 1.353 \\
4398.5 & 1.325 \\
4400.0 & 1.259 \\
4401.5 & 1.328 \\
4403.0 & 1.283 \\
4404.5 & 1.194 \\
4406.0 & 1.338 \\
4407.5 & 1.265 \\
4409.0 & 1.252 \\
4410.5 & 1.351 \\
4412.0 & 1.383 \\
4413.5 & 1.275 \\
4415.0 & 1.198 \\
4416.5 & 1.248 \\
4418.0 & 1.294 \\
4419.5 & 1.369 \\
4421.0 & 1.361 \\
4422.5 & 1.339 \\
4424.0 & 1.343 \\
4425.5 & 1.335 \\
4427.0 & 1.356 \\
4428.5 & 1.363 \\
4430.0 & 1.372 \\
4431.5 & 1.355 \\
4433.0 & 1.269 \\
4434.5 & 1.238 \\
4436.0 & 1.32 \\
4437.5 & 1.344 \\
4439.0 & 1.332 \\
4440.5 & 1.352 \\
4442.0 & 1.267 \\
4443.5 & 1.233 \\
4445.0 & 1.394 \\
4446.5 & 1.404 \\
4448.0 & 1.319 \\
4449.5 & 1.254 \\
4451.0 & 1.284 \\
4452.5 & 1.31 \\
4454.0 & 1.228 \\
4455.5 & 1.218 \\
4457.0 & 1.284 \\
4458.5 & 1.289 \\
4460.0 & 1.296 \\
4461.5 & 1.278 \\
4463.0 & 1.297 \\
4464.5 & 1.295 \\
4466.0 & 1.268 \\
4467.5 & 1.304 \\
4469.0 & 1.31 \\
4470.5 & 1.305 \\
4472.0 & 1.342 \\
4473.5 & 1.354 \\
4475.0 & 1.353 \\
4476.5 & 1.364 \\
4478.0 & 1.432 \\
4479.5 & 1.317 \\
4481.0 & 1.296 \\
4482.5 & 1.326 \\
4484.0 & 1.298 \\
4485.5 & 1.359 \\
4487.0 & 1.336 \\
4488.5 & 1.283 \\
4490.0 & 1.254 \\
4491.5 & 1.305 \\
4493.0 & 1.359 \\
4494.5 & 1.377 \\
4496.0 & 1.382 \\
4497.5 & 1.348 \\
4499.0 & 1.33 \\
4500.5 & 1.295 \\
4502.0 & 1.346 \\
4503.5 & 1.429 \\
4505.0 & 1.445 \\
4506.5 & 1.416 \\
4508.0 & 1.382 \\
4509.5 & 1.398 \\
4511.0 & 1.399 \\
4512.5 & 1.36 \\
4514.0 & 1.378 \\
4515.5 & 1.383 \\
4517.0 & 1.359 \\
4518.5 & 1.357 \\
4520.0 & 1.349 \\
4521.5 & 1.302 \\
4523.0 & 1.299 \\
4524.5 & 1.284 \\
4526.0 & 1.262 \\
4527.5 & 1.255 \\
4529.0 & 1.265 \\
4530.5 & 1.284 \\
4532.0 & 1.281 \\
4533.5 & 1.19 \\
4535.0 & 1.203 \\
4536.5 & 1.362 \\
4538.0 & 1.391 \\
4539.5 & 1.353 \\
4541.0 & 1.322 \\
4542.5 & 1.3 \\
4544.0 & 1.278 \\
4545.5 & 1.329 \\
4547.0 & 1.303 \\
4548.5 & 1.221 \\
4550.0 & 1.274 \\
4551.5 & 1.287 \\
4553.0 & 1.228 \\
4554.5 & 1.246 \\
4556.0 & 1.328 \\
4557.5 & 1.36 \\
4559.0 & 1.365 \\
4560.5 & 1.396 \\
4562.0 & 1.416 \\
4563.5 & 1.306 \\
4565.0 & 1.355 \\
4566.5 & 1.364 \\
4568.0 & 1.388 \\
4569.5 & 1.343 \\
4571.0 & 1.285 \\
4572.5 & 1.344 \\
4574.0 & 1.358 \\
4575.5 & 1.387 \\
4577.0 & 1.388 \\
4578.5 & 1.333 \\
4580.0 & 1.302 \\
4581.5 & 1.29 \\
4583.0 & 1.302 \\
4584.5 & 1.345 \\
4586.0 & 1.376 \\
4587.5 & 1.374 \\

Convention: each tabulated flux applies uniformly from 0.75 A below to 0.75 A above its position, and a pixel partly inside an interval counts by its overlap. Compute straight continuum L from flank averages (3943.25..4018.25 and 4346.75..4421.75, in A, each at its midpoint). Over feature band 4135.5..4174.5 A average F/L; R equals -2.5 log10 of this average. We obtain -0.14 mag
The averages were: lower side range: 1.09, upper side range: 1.27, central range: 1.33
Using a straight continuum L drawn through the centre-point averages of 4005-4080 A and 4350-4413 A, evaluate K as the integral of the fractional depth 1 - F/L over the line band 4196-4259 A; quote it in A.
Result 0.6 A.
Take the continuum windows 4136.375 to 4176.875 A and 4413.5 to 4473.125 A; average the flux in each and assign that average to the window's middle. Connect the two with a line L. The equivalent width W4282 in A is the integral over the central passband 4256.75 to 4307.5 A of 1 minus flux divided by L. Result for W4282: 6.2 A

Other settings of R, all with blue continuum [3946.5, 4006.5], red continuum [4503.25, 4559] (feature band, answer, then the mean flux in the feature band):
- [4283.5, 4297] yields 0.07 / 1.13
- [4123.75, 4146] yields -0.17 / 1.32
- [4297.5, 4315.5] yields 0.19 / 1.01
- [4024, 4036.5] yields -0.20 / 1.29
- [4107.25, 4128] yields -0.17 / 1.31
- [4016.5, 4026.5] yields -0.23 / 1.33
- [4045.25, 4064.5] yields -0.19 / 1.3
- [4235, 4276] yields -0.06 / 1.25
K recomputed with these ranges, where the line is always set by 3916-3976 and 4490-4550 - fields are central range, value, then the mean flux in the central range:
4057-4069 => -4.20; 1.26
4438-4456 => -0.50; 1.3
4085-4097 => -4.59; 1.33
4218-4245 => -4.32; 1.25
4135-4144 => -3.11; 1.35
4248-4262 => -1.80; 1.24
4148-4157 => -2.77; 1.32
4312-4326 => -1.03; 1.24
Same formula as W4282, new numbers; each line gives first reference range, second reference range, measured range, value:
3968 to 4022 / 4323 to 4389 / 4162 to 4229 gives -4.70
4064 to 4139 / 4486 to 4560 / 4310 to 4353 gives 3.76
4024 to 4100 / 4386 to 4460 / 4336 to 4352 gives 2.22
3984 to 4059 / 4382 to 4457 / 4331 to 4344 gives 2.03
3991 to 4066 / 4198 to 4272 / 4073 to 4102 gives 0.53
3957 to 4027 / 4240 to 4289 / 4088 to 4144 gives -4.67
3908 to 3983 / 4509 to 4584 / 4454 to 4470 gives -0.23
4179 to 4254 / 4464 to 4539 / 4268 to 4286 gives 0.82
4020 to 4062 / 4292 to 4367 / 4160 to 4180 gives -1.00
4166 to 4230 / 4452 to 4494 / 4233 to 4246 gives 0.04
